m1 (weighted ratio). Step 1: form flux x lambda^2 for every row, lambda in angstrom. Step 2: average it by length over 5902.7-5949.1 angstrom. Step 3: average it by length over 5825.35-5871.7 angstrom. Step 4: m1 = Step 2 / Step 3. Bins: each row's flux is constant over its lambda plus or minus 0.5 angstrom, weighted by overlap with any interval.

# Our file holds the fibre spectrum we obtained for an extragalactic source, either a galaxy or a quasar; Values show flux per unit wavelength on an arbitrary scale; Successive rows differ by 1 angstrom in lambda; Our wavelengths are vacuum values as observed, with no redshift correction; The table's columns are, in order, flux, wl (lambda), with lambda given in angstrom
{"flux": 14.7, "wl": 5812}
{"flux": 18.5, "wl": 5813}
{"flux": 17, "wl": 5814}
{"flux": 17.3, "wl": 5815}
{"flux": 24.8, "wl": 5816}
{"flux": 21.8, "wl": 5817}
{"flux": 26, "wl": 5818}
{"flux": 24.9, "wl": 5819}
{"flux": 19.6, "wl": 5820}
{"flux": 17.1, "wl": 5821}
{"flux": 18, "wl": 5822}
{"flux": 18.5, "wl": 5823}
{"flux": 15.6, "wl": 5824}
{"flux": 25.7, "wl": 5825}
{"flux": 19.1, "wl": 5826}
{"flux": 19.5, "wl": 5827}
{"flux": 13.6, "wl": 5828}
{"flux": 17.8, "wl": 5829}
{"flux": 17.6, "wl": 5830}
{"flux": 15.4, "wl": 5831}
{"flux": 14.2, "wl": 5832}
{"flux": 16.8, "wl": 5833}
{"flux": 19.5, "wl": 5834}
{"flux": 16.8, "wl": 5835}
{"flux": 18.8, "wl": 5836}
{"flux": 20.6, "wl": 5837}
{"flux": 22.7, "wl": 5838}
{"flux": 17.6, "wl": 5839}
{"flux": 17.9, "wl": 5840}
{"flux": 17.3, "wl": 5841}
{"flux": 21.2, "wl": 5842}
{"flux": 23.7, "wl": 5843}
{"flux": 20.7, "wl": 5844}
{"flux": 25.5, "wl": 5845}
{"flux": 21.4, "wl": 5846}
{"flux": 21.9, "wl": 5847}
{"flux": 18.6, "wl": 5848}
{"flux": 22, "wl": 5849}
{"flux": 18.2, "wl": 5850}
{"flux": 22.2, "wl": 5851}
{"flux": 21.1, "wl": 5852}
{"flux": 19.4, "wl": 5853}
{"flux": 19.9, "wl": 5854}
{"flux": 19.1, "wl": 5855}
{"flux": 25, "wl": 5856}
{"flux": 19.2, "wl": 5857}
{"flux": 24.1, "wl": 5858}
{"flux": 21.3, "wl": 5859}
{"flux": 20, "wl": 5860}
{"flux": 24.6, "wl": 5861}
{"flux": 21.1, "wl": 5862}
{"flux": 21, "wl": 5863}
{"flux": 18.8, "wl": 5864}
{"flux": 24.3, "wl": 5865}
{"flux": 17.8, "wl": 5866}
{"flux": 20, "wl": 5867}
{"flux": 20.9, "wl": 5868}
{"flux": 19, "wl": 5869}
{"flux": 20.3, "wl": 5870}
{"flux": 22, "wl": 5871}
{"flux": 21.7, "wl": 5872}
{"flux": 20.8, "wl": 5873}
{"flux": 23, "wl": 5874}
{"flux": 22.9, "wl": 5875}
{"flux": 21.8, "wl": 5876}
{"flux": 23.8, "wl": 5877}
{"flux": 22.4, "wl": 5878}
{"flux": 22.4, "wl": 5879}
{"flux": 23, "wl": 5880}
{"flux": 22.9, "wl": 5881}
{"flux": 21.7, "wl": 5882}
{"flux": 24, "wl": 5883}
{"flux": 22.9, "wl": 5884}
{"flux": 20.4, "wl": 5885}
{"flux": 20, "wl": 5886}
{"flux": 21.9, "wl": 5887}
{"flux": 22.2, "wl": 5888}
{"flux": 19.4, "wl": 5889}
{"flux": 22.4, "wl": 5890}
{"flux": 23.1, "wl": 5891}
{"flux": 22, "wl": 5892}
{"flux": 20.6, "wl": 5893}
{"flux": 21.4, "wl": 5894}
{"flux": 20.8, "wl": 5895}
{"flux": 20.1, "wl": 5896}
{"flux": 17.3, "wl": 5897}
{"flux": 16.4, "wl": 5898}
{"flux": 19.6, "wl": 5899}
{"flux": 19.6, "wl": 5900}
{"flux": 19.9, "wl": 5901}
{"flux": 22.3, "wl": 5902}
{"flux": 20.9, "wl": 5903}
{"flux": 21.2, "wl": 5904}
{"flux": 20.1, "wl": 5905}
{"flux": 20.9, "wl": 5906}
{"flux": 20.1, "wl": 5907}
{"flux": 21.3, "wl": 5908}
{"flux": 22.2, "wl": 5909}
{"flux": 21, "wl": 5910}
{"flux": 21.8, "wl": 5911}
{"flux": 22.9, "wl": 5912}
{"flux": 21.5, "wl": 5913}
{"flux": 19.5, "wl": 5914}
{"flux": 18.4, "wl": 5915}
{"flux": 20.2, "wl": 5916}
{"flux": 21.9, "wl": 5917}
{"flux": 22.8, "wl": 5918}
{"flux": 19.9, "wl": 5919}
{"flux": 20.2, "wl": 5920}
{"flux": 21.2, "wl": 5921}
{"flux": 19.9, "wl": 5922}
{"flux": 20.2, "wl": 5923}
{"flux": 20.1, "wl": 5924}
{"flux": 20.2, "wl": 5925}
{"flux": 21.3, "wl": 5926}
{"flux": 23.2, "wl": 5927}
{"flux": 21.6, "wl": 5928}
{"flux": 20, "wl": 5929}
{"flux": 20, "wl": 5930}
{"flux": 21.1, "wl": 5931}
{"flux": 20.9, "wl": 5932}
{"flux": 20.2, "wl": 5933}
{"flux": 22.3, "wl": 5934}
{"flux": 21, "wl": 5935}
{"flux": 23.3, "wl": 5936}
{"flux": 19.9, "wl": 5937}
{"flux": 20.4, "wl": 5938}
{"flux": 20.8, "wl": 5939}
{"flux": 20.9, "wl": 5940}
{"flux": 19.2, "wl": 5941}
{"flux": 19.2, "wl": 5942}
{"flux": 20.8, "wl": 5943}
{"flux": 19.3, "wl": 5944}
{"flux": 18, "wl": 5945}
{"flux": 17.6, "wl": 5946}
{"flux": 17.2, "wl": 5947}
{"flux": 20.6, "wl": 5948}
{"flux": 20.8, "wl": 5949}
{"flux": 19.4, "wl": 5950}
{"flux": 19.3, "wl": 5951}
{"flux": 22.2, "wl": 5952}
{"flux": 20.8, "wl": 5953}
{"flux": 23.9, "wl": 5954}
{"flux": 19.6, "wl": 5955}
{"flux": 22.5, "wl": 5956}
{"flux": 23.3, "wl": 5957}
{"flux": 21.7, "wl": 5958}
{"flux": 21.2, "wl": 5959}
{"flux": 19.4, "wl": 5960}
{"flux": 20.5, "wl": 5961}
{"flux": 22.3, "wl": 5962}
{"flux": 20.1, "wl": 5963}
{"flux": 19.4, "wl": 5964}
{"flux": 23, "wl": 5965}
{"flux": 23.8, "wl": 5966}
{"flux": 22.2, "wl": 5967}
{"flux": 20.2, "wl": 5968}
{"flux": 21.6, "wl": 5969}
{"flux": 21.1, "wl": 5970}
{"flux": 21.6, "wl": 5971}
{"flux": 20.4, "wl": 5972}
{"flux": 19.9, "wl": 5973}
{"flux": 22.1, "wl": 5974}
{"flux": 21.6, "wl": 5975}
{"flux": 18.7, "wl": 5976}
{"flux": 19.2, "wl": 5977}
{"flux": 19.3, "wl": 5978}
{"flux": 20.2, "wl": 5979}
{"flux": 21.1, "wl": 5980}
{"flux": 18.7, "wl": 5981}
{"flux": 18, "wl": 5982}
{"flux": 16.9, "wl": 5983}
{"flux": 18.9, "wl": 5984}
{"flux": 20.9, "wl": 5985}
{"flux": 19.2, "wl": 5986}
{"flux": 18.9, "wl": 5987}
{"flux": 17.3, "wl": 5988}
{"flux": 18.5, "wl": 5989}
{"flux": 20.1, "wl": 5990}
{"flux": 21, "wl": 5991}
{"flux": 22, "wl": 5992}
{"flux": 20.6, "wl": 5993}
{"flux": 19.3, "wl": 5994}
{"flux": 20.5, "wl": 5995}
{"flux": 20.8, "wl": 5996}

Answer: 1.1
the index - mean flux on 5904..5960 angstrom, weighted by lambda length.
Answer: 20.7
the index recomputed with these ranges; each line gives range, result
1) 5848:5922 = 21.1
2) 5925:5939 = 21.1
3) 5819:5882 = 20.3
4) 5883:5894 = 21.6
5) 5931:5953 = 20.2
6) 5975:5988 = 19.2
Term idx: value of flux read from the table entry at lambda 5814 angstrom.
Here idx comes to 17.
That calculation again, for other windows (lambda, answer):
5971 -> 21.6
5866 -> 17.8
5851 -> 22.2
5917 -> 21.9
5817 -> 21.8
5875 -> 22.9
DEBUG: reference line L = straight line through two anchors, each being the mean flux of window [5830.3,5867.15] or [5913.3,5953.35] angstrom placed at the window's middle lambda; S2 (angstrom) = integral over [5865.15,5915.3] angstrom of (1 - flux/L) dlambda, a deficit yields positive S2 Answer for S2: -2.0 angstrom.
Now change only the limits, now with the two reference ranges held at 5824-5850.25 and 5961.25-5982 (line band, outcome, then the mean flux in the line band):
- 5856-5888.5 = -3.27 angstrom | 21.7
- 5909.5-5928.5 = -0.70 angstrom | 20.9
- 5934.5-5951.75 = 0.46 angstrom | 19.9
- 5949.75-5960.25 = -0.37 angstrom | 21.3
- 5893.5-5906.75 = -0.03 angstrom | 20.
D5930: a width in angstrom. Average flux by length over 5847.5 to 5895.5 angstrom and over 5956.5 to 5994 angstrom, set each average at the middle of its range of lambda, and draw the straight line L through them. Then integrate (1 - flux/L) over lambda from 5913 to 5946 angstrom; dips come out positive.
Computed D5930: 0.5 angstrom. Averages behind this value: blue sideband 21.4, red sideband 20.4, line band 20.5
